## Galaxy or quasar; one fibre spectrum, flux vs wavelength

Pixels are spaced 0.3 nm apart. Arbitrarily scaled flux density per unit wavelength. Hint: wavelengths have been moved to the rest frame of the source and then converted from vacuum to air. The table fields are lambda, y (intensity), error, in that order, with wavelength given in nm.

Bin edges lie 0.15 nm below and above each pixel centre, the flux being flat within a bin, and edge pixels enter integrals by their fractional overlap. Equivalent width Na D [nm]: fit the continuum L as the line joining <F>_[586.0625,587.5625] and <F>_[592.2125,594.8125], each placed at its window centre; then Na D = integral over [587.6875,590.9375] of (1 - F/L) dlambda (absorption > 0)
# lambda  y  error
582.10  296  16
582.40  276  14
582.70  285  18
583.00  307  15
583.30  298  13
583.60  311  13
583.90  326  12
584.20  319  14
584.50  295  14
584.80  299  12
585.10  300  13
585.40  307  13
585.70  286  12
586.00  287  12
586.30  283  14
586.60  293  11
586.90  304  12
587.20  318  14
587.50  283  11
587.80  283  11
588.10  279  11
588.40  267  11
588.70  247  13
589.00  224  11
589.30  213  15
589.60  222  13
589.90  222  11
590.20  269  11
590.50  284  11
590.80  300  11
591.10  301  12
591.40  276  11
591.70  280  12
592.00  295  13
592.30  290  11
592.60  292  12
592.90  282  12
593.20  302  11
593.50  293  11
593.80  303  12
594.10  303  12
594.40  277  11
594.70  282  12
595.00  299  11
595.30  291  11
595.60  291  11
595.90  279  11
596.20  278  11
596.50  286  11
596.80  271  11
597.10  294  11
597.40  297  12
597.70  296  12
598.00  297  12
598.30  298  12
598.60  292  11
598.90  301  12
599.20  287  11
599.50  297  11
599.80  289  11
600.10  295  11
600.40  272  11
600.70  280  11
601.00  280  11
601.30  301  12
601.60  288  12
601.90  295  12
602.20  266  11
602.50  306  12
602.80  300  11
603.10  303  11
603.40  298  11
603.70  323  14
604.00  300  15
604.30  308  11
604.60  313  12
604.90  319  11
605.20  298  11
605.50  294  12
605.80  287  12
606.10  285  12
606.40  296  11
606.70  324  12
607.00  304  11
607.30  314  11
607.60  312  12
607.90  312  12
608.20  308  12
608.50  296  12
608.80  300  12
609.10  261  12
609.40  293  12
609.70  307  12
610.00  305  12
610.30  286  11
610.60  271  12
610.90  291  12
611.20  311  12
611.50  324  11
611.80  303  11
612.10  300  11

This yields 0.44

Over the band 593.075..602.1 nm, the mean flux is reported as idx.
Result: 290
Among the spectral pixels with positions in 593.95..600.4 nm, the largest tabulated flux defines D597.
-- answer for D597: 303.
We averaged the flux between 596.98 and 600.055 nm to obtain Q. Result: 295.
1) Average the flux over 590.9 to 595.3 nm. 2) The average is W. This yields 291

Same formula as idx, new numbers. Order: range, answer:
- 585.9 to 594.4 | 278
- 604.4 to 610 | 301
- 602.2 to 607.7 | 304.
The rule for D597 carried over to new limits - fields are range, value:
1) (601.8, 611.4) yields 324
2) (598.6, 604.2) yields 323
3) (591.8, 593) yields 295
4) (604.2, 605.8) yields 319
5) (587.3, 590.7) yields 284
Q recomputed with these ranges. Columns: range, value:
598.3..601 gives 289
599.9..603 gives 289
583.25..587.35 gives 302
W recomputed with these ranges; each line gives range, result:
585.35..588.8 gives 286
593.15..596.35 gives 290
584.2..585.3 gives 301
